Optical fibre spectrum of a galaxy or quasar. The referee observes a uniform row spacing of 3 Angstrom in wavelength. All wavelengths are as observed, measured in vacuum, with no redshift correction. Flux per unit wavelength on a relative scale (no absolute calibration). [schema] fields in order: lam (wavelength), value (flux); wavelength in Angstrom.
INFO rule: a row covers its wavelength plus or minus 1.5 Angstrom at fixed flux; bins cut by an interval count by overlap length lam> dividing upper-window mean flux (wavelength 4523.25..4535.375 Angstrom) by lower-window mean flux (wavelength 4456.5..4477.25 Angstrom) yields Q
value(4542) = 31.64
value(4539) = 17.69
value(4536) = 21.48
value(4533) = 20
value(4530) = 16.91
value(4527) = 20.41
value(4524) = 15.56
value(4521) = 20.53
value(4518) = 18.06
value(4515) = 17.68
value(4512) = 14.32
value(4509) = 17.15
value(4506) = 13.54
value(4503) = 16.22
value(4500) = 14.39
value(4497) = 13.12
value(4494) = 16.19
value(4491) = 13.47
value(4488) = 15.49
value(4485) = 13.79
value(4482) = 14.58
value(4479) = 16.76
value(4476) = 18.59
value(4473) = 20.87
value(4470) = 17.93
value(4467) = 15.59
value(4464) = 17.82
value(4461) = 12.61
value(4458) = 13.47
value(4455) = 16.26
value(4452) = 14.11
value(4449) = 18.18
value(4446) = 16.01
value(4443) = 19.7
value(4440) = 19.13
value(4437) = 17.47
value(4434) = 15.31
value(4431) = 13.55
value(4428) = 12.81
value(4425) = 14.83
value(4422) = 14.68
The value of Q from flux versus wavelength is 1.12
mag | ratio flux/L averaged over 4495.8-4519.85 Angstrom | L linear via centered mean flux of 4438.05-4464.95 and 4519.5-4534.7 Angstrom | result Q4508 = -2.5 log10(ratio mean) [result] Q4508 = 0.159 mag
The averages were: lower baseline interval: 16.4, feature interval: 15.7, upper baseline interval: 18.7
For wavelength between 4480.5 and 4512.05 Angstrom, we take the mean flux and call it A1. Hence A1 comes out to 14.8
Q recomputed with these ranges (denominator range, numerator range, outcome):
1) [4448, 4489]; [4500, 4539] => 1.09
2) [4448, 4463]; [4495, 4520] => 1.05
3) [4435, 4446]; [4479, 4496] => 0.81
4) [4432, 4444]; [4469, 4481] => 1.04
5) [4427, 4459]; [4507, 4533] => 1.10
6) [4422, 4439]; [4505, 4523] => 1.14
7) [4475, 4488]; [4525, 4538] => 1.23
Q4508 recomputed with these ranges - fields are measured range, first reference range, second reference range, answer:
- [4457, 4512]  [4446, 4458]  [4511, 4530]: 0.07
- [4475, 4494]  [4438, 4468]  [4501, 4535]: 0.09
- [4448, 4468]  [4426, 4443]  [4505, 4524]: 0.06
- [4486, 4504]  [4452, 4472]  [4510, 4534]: 0.15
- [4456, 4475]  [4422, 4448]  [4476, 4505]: -0.06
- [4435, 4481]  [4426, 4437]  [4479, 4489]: -0.16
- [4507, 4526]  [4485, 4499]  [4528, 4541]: 0.01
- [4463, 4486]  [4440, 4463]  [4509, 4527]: -0.03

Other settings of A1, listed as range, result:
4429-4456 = 16.6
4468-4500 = 16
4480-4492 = 14.5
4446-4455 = 16.1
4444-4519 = 15.9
